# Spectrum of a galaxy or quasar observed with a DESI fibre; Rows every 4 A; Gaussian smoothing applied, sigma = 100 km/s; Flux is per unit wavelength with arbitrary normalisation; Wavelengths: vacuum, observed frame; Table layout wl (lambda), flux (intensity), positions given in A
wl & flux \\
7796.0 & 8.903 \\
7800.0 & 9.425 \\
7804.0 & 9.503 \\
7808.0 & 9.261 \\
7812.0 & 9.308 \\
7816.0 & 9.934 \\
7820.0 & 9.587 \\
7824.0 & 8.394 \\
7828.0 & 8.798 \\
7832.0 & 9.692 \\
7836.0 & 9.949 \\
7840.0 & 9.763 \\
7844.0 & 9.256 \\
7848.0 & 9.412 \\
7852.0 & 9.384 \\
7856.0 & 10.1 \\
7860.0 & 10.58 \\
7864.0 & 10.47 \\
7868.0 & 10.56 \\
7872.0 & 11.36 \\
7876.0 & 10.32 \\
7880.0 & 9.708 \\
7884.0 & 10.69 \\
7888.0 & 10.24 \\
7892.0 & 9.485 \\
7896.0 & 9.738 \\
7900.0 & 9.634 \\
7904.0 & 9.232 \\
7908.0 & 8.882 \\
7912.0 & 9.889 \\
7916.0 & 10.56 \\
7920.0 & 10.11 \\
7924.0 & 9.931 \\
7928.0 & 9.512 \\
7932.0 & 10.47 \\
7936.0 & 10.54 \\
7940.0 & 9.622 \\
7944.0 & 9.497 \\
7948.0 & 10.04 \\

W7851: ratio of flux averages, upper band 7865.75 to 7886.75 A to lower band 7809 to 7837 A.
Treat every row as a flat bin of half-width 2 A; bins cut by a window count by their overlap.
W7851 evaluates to 1.12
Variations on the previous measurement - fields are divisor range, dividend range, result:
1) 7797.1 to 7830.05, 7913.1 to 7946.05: 1.08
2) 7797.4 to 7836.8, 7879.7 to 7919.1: 1.05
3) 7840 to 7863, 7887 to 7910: 0.97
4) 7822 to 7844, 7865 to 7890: 1.13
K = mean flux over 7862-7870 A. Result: 10.5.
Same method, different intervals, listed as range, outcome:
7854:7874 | 10.6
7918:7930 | 9.85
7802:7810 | 9.38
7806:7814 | 9.28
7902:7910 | 9.06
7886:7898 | 9.82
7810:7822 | 9.61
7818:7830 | 8.93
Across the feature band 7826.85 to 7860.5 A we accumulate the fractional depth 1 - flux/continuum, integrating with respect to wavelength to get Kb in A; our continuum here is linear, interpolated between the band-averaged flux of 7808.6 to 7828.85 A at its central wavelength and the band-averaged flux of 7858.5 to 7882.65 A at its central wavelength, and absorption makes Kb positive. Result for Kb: 0.7 A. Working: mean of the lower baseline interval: 9.23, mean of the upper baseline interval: 10.5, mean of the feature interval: 9.64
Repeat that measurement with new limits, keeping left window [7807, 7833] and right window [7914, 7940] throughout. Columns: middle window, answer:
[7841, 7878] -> -2.14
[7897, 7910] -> 0.87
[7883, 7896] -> -0.26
